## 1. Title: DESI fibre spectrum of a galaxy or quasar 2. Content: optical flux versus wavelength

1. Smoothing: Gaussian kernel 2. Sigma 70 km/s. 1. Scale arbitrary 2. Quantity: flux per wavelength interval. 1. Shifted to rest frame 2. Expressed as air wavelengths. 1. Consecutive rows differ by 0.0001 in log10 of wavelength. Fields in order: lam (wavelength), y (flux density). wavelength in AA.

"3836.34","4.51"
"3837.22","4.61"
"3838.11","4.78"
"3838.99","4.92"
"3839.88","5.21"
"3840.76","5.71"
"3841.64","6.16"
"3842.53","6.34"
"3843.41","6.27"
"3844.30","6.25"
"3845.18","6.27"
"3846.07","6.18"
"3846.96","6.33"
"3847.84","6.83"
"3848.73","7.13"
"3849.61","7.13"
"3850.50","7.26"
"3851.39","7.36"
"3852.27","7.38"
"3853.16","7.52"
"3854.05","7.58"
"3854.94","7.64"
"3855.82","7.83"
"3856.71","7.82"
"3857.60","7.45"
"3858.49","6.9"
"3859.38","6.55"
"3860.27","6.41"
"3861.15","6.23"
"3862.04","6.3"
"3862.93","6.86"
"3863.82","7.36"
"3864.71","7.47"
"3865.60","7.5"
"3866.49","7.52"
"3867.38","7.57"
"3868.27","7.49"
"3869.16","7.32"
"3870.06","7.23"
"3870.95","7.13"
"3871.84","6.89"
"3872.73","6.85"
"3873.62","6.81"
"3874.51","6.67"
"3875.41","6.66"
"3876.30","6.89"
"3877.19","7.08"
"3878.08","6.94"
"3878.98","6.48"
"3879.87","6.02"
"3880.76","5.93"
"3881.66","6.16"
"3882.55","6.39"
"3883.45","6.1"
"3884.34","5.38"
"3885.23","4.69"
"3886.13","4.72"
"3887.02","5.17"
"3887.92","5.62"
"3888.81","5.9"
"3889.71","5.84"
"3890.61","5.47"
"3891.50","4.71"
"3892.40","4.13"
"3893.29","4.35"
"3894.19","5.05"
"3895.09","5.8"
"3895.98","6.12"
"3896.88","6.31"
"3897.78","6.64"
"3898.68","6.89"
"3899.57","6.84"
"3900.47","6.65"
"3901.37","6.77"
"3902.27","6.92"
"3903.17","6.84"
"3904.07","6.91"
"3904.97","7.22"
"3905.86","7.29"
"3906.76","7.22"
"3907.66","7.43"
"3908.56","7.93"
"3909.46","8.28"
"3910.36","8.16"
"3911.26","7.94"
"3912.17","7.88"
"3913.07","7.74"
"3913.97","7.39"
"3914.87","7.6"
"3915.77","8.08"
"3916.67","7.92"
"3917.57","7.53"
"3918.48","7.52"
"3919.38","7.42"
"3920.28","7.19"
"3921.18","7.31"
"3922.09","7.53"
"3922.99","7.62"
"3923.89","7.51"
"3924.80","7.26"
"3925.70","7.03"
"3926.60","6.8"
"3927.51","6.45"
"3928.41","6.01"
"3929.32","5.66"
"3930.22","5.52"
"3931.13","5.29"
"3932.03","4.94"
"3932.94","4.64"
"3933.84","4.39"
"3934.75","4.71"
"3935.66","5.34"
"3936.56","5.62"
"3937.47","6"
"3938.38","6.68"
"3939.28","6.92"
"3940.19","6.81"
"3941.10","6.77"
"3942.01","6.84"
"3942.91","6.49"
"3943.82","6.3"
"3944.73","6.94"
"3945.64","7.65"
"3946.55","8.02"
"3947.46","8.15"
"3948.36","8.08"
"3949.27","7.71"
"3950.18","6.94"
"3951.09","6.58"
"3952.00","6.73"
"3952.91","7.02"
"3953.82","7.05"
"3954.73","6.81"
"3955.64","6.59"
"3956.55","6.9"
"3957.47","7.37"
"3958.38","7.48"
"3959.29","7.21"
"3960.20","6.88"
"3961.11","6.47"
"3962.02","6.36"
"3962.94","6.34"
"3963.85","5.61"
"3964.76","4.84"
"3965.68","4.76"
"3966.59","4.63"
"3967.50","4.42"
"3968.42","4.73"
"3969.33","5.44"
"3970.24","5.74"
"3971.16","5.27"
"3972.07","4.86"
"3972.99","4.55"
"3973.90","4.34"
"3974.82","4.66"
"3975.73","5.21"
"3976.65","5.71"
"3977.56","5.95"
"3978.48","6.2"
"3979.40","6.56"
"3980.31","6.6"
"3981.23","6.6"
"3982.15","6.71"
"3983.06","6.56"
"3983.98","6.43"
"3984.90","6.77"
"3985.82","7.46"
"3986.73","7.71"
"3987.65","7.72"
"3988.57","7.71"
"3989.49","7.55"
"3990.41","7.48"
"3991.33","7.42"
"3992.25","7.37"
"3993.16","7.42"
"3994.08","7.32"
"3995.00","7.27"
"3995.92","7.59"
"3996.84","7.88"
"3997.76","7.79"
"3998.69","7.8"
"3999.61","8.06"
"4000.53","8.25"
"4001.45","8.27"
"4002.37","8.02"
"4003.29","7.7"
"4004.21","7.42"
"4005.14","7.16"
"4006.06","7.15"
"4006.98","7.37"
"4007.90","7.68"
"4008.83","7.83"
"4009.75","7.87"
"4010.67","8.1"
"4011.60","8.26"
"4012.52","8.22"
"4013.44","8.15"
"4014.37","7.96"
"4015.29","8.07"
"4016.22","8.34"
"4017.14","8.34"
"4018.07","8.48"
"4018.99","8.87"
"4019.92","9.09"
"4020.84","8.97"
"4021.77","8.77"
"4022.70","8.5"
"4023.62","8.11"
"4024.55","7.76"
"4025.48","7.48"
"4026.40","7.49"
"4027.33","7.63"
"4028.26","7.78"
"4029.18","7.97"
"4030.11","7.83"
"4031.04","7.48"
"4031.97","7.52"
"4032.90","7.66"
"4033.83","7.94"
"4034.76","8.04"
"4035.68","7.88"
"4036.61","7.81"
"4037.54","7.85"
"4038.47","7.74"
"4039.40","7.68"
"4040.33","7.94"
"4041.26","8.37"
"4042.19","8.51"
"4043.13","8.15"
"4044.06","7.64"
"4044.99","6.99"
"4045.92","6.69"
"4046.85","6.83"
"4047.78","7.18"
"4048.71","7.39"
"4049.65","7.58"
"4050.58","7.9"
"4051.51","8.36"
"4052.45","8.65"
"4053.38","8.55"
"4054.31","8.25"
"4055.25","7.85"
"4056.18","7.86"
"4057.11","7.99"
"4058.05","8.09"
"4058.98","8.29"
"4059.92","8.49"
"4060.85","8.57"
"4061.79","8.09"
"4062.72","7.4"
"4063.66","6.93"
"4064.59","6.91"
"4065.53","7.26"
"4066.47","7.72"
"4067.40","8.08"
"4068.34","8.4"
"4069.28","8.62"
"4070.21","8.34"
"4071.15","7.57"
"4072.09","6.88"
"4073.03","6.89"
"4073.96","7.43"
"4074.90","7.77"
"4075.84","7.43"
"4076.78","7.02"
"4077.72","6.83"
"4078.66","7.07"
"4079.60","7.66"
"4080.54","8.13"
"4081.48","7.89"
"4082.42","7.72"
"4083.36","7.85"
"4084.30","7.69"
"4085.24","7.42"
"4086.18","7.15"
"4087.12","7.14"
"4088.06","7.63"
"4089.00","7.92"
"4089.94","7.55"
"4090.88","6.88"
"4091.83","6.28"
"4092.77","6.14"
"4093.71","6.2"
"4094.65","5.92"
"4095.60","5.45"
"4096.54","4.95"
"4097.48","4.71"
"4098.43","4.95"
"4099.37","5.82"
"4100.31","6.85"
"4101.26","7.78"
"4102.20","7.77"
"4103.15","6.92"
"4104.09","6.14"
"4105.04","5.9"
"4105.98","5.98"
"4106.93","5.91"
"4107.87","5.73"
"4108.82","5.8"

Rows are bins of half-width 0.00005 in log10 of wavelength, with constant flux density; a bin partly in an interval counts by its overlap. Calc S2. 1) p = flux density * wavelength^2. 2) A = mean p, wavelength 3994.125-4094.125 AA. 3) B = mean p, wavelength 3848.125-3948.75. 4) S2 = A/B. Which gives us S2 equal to 1.2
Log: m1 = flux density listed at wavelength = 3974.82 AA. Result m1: 4.66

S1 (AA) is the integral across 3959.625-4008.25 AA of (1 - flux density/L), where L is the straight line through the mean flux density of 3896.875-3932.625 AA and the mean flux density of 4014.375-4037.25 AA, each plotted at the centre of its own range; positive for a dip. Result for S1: 7.02 AA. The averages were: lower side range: 7.09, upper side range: 8.07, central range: 6.6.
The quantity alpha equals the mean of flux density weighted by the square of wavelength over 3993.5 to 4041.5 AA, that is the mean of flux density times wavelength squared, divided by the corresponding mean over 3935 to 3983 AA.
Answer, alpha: 1.3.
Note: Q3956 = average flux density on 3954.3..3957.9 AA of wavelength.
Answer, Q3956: 6.9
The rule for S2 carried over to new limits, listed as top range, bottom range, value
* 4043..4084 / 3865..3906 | 1.33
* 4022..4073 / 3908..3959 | 1.20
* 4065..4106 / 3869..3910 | 1.22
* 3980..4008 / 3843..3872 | 1.13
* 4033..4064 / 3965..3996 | 1.30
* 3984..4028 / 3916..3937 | 1.27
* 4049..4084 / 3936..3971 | 1.27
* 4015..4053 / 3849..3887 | 1.26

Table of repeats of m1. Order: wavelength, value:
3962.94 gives 6.34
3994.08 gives 7.32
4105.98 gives 5.98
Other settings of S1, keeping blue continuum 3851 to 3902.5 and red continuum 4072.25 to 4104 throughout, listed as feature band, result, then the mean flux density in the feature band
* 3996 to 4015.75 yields -3.2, 7.85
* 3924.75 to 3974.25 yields 3.4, 6.19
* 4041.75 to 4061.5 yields -3.0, 7.89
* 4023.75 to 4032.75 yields -1.1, 7.67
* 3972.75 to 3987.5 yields 1.2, 6.19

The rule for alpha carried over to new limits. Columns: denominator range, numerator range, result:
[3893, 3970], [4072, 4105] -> 1.12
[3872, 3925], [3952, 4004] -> 1.03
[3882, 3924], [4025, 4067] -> 1.25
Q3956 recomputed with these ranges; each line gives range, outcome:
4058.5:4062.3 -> 8.36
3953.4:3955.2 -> 6.93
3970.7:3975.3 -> 4.74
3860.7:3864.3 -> 6.71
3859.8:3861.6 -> 6.35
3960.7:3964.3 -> 6.19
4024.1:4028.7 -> 7.62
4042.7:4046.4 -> 7.37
